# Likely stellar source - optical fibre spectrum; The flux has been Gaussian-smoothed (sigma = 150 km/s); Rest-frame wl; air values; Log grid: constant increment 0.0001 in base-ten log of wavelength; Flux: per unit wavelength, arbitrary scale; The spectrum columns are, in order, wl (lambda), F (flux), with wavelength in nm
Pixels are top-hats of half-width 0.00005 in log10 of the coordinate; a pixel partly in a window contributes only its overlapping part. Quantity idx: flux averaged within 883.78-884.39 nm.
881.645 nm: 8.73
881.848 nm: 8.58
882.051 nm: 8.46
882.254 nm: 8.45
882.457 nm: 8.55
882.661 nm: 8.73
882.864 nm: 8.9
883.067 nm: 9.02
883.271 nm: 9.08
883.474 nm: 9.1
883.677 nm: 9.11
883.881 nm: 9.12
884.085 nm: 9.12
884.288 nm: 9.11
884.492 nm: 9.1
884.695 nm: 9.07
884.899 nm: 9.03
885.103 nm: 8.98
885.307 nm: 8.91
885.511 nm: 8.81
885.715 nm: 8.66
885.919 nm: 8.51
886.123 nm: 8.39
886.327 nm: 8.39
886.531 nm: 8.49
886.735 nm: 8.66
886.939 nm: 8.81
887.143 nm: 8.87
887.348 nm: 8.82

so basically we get 9.12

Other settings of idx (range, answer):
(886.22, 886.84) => 8.52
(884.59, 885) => 9.06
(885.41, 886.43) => 8.55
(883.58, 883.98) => 9.1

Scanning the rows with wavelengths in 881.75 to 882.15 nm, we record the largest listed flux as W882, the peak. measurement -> 8.58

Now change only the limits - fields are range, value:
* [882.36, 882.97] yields 8.9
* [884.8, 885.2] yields 9.03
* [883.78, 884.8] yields 9.12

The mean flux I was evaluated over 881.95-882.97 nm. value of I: 8.62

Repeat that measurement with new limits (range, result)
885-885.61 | 8.89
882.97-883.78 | 9.07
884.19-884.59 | 9.1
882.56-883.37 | 8.93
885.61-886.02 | 8.58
